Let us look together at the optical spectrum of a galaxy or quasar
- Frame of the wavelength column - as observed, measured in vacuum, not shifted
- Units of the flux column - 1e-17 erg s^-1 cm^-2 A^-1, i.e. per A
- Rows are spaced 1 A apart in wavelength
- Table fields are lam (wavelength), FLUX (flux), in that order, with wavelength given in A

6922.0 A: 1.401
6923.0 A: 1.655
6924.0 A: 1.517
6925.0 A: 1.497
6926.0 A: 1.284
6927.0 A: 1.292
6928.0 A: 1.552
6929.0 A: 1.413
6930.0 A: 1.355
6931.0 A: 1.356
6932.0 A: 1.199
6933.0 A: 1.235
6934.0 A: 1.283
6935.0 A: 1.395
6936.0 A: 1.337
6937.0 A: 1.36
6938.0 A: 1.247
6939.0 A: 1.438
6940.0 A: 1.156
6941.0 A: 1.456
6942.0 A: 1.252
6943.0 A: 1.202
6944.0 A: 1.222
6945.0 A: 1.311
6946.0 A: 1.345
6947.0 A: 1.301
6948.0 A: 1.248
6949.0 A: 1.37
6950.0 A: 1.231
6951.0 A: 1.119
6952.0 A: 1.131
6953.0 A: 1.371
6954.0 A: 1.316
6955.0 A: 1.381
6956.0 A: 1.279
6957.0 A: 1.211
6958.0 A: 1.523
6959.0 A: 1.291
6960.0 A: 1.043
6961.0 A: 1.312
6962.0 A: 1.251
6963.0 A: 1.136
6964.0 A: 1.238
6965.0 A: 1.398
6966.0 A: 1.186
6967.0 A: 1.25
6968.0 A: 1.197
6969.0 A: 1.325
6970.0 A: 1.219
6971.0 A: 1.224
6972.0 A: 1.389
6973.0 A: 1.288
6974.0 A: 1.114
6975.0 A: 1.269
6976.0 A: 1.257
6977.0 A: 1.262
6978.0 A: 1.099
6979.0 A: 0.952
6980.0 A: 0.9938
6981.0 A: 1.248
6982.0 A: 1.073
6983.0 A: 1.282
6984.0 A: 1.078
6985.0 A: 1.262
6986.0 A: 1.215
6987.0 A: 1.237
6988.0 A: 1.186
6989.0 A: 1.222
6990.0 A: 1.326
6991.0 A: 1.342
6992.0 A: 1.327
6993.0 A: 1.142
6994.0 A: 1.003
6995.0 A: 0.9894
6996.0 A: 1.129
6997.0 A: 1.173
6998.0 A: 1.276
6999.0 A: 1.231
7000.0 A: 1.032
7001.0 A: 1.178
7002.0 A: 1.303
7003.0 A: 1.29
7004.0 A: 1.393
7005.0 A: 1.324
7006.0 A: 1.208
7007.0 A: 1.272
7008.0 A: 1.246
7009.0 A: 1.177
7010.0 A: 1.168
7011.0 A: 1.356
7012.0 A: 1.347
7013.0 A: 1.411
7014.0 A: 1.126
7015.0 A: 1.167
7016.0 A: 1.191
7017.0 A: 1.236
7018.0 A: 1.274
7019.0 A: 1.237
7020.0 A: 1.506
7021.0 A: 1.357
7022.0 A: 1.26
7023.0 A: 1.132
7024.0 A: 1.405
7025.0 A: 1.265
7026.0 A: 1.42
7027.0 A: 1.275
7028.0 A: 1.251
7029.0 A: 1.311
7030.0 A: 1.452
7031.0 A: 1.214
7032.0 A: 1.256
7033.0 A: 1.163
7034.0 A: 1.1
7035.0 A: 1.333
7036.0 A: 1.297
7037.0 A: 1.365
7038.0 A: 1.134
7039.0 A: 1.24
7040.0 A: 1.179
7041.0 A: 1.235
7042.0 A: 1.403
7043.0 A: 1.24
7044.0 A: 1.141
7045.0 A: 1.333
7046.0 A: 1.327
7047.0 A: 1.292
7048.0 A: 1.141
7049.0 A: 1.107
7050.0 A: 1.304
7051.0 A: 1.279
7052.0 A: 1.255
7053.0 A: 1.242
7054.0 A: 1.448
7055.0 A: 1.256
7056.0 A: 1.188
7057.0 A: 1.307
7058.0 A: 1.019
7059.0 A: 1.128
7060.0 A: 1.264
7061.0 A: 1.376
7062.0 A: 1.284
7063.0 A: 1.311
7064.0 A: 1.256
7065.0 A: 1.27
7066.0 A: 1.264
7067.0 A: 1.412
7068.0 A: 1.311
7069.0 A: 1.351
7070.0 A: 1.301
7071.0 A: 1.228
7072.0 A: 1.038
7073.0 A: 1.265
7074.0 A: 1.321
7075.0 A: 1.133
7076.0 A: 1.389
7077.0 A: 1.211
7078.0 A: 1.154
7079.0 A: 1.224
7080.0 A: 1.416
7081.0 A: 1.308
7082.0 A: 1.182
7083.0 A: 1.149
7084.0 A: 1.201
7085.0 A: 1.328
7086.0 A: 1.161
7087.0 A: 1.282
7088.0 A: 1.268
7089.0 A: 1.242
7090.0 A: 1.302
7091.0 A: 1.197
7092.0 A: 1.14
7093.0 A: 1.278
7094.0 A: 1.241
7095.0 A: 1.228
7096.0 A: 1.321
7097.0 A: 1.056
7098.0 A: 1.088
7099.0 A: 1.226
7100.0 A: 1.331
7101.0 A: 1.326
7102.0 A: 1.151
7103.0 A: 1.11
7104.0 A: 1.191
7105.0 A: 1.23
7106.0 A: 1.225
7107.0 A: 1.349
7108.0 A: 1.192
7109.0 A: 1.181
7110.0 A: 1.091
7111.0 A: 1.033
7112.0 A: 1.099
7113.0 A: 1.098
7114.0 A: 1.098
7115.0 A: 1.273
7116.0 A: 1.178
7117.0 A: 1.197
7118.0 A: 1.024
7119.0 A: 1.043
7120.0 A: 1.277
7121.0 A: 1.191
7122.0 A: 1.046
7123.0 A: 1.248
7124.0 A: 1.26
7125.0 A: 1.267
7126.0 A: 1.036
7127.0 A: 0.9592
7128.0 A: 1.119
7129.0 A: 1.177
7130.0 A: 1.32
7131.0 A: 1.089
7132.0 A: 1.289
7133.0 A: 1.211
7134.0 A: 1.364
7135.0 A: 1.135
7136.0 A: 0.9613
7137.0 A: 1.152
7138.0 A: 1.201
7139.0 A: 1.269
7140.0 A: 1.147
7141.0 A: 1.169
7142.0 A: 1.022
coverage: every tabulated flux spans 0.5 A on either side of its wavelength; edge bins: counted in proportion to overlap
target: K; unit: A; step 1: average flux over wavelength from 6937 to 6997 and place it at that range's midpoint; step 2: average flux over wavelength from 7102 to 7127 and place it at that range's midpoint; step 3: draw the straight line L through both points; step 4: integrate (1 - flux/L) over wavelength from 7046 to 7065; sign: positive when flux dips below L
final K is -1.0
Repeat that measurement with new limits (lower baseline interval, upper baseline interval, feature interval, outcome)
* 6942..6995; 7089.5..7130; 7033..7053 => -0.7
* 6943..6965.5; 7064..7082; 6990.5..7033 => 0.6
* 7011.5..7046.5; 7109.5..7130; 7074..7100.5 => -1.0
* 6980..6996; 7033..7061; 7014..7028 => -0.7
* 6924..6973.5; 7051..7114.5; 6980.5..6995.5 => 1.0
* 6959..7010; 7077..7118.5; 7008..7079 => -3.2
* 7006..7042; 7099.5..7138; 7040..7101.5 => -1.5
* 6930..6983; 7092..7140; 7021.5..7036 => -0.6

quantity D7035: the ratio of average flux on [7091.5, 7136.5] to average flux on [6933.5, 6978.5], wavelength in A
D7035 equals 0.9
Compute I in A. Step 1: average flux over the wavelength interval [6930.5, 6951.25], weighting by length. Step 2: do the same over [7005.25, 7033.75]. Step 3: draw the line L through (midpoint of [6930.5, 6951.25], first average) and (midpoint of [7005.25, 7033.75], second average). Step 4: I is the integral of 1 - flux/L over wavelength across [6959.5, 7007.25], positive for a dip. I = 2.6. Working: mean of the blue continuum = 1.29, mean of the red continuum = 1.27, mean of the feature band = 1.21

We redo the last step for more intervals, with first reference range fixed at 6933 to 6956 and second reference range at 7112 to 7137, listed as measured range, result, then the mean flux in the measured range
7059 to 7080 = -1.2 A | 1.27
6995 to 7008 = 0.3 A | 1.23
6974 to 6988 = 1.1 A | 1.17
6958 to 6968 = 0.3 A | 1.25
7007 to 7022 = -0.4 A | 1.27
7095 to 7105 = -0.2 A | 1.2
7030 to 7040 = -0.1 A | 1.24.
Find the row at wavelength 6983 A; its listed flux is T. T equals 1.282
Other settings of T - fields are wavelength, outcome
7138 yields 1.201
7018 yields 1.274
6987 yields 1.237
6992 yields 1.327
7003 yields 1.29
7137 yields 1.152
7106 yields 1.225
